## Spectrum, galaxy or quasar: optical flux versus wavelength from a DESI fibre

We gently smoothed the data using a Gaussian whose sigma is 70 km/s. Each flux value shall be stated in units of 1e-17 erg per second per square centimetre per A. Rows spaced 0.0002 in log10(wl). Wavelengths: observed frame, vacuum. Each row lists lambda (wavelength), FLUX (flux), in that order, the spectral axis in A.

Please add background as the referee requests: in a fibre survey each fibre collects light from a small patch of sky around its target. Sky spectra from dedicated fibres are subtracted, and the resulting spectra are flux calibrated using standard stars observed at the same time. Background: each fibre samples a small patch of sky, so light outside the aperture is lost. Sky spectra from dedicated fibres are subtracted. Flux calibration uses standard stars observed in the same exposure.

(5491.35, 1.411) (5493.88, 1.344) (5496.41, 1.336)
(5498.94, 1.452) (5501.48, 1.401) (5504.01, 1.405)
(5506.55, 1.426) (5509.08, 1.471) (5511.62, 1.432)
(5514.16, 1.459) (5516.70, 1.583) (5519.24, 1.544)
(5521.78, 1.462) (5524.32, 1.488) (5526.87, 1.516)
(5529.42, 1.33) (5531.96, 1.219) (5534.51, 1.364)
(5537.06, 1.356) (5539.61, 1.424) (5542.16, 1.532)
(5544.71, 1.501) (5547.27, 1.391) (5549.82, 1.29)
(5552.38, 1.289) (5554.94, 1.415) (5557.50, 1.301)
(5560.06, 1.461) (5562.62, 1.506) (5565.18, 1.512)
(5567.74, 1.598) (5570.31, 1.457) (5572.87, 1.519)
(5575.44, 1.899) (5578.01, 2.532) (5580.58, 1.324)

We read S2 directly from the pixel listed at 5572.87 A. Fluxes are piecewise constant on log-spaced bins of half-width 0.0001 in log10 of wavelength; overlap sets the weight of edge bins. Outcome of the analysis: 1.519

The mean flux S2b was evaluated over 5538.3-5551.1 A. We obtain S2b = 1.43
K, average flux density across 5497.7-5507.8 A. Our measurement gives 1.42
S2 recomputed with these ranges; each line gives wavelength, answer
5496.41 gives 1.336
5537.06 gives 1.356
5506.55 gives 1.426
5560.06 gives 1.461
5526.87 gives 1.516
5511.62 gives 1.432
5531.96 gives 1.219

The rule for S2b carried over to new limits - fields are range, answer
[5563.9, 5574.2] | 1.52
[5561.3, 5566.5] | 1.51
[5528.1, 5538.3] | 1.32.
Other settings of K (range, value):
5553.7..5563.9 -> 1.42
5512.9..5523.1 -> 1.51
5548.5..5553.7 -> 1.29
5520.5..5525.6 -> 1.48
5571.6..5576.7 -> 1.71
